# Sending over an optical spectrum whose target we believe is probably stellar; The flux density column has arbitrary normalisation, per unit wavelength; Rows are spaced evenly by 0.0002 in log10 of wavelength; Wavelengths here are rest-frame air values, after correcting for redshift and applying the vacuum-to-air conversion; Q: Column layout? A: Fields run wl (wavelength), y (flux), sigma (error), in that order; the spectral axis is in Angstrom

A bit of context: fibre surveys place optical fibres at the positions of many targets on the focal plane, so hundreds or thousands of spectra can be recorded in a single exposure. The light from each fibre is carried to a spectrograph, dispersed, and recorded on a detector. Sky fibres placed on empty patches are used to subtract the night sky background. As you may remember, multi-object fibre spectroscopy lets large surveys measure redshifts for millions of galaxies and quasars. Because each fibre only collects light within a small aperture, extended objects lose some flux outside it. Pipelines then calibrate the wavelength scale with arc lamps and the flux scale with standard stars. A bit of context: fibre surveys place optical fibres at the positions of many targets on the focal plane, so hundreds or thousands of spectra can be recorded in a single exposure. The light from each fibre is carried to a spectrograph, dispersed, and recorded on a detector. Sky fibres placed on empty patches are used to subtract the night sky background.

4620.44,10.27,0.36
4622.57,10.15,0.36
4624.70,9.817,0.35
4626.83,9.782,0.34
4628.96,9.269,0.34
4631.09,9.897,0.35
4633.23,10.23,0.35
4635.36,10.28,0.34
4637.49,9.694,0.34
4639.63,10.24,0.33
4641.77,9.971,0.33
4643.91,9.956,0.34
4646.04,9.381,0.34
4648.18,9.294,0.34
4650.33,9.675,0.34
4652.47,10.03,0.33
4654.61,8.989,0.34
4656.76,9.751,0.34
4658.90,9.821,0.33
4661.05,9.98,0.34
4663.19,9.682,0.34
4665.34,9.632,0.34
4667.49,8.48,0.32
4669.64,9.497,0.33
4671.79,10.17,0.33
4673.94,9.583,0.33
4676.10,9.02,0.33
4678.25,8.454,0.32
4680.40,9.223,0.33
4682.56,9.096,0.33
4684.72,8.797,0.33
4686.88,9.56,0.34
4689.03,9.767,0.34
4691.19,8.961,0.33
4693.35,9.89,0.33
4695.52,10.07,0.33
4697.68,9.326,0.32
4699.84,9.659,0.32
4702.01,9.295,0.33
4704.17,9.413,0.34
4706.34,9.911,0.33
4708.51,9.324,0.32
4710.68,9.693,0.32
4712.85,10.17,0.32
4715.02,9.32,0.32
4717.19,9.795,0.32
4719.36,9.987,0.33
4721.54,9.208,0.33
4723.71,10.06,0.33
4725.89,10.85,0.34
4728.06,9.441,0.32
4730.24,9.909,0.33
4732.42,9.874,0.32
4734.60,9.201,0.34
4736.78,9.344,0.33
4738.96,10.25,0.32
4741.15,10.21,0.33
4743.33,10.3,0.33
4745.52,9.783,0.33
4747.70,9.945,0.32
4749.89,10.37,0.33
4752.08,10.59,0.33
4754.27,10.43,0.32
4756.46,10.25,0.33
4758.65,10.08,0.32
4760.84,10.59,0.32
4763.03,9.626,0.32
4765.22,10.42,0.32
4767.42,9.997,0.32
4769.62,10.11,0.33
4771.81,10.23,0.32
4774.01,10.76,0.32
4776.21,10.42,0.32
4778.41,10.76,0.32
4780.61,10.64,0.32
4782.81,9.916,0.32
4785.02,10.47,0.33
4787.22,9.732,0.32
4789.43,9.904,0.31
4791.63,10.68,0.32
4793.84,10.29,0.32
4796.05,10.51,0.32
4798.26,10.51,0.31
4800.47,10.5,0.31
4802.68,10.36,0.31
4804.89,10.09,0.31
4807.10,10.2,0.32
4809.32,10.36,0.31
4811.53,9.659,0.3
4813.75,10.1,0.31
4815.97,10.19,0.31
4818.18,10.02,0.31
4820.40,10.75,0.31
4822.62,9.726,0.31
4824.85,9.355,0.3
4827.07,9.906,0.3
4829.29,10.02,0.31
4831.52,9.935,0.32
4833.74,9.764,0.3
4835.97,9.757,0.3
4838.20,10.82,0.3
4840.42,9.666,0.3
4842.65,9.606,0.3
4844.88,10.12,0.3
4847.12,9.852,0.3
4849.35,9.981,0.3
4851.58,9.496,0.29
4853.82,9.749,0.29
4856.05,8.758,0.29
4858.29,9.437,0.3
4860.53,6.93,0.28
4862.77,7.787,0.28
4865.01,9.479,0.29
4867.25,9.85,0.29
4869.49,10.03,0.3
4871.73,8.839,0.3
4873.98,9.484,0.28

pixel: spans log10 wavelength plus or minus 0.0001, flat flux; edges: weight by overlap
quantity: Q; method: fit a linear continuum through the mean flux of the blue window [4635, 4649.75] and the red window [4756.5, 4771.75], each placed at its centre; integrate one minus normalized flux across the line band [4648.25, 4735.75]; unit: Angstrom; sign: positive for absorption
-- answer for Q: 3.4 Angstrom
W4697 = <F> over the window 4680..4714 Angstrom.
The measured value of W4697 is 9.51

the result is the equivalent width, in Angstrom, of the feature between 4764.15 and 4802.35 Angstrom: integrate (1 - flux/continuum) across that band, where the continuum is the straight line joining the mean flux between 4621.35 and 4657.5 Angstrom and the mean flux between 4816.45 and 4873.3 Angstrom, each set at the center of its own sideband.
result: -2.7 Angstrom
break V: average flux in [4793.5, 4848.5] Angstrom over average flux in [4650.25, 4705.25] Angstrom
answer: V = 1.07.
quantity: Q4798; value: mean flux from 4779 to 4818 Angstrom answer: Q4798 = 10.2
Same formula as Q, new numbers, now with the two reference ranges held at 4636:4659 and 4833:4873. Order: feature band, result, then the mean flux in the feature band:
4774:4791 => -1.4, 10.3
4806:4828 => -1.3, 10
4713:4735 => -0.4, 9.8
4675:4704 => 1.0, 9.32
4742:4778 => -2.6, 10.3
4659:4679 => 0.5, 9.42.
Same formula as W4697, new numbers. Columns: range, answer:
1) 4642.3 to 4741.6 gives 9.59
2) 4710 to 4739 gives 9.78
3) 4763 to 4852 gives 10.1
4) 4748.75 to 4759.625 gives 10.3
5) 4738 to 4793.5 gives 10.3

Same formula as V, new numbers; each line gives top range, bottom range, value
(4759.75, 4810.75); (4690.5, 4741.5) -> 1.06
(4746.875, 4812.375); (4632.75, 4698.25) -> 1.08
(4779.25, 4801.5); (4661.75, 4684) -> 1.11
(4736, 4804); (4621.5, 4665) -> 1.05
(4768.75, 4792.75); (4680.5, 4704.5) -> 1.10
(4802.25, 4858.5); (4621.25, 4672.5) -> 1.02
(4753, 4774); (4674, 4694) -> 1.11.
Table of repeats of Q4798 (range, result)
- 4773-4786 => 10.5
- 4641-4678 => 9.55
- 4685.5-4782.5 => 9.95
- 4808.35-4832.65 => 10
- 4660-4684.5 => 9.33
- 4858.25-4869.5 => 8.76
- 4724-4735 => 9.91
